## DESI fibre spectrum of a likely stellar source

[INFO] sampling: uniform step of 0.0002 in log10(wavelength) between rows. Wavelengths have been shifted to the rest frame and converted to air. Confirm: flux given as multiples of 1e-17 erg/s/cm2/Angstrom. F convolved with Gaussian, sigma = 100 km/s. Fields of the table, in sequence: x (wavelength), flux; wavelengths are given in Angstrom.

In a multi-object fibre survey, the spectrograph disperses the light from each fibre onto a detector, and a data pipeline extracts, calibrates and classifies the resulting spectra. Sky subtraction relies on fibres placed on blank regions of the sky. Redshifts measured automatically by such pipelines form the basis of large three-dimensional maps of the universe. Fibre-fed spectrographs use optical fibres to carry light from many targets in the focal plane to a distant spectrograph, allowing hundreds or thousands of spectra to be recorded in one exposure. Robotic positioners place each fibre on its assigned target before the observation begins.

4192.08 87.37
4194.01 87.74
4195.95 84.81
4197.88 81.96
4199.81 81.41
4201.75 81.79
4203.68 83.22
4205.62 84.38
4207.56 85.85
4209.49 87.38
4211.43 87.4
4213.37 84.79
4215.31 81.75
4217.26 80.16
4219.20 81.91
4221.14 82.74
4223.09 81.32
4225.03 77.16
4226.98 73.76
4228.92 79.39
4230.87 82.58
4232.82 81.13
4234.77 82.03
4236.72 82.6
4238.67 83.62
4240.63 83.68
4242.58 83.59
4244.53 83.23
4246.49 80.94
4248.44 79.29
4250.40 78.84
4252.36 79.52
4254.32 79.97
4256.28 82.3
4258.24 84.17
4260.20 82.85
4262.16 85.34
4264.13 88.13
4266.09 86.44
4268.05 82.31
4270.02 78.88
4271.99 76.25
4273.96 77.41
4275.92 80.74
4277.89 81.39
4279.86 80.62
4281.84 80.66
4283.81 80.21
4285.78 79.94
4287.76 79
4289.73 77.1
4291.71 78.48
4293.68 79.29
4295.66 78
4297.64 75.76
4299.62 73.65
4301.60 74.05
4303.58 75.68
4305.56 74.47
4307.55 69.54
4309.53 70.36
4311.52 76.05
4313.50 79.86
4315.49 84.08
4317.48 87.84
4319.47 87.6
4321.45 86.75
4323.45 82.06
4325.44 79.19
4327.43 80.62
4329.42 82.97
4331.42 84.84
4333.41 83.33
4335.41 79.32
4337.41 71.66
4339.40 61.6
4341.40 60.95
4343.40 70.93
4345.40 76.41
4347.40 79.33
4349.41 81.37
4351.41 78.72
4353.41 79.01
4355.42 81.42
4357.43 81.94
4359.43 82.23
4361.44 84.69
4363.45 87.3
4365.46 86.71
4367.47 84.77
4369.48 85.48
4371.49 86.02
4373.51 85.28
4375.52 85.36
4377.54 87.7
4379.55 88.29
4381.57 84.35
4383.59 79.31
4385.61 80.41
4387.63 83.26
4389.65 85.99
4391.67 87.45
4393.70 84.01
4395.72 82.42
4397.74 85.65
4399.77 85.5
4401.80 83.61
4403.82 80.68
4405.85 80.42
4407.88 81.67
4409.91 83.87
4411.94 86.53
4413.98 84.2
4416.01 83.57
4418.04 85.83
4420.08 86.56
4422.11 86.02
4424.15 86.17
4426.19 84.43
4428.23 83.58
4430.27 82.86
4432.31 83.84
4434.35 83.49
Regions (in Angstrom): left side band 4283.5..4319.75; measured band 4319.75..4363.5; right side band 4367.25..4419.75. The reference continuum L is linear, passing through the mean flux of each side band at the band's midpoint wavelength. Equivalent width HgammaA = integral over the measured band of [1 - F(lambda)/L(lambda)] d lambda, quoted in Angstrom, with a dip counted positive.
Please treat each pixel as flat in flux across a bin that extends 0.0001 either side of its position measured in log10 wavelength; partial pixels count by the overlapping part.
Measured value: 0.91 Angstrom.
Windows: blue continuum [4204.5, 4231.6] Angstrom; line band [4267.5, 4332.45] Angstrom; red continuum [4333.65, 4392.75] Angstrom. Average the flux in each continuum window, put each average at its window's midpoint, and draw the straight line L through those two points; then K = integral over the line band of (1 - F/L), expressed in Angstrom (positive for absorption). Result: 1.8 Angstrom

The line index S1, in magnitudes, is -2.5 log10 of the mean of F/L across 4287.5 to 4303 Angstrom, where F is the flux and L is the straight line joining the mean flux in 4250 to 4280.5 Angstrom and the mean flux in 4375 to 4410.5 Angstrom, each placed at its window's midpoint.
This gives 0.07 mag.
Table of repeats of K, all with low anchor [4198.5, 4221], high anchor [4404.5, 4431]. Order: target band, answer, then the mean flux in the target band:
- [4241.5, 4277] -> 0.9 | 81.7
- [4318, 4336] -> 0.2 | 83.2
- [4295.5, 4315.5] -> 2.1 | 75.1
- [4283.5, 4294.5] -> 0.6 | 79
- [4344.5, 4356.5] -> 0.7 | 79.4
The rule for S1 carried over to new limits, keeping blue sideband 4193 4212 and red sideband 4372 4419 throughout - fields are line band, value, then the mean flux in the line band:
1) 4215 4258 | 0.045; 81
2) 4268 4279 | 0.068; 79.3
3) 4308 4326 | 0.040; 81.2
